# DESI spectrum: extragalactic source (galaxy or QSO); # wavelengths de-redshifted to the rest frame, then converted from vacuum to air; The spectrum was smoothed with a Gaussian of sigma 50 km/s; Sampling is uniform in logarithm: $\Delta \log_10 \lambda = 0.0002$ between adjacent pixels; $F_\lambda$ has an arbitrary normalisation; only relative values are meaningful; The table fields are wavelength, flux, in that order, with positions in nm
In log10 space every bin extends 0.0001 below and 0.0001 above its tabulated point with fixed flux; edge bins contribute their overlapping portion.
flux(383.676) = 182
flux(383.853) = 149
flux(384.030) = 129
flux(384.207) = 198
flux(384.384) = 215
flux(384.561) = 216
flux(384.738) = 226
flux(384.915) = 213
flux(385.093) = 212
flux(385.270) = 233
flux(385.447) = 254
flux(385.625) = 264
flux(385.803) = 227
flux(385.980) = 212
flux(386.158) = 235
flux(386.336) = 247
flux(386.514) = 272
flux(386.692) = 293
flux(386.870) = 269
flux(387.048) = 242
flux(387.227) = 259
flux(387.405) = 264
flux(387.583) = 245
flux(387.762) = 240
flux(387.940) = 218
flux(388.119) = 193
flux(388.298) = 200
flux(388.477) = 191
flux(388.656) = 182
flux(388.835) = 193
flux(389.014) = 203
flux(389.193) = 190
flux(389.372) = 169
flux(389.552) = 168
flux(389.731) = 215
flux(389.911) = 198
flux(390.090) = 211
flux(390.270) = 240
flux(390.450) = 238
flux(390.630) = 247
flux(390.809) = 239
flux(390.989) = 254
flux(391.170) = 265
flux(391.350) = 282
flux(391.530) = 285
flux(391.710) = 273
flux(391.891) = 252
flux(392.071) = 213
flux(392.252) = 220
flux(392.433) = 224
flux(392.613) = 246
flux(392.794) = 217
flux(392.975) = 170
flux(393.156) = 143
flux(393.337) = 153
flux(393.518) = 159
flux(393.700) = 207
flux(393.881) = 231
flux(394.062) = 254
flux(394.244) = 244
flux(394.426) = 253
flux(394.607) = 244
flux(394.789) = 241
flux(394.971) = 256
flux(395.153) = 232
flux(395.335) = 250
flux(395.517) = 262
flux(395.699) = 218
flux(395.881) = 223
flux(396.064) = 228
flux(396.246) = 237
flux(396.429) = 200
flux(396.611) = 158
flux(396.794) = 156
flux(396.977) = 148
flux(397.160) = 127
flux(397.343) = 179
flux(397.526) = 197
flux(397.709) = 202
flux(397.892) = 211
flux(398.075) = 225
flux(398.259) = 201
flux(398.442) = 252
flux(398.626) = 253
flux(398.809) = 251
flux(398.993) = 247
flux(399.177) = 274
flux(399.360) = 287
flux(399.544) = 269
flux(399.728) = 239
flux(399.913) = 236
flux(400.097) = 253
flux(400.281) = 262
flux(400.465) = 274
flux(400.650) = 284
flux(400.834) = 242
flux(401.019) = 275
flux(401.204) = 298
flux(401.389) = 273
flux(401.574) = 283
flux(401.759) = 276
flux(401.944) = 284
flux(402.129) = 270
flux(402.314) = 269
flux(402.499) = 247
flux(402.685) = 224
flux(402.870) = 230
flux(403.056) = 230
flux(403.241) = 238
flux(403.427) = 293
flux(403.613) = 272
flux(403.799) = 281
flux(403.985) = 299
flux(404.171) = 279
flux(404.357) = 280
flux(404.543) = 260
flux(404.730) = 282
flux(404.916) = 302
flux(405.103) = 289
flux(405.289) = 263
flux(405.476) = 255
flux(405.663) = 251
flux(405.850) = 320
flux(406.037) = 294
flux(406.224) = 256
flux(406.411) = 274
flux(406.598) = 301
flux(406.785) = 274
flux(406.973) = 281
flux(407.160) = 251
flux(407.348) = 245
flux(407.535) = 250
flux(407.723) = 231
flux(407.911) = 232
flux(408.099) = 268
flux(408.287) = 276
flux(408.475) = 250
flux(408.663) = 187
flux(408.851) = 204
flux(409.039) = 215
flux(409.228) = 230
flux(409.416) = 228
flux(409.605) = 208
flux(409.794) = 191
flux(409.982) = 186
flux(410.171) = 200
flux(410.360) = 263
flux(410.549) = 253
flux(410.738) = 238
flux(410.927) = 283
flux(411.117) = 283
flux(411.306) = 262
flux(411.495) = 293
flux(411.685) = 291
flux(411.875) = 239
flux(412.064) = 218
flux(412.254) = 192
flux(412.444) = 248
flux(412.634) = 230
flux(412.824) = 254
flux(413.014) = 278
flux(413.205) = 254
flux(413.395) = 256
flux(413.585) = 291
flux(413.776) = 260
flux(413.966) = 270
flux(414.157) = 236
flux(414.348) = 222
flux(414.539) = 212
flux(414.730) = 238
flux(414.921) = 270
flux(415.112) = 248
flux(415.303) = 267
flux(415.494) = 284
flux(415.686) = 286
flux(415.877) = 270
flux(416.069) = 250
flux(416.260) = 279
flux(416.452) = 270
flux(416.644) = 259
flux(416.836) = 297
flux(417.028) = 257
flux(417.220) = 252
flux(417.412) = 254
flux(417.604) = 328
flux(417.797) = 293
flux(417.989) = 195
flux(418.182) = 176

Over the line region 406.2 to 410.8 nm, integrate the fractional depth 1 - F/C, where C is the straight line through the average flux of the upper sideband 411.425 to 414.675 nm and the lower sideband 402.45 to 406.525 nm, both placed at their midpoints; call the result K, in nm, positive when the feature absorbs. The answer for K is 0.367 nm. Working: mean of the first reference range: 269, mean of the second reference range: 249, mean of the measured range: 239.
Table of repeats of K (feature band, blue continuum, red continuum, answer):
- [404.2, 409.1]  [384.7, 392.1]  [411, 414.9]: -0.300 nm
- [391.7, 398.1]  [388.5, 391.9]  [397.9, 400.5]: 0.704 nm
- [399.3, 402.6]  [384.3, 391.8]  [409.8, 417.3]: -0.339 nm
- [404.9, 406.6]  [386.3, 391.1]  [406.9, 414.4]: -0.276 nm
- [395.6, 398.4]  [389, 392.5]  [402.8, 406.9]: 0.608 nm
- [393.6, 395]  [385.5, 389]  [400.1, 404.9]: 0.054 nm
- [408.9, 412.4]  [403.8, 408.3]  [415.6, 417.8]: 0.454 nm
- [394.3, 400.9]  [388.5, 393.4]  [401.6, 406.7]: 0.410 nm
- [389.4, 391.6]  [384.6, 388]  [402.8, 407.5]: 0.135 nm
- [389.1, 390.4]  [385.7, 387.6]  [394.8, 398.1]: 0.204 nm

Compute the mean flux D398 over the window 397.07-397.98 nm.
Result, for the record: 183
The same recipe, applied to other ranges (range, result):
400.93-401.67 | 282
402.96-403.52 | 254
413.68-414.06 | 265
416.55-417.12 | 271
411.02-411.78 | 282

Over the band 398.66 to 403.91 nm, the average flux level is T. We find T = 263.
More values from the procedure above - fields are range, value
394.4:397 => 221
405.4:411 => 246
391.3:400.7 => 227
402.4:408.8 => 263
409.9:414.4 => 250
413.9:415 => 240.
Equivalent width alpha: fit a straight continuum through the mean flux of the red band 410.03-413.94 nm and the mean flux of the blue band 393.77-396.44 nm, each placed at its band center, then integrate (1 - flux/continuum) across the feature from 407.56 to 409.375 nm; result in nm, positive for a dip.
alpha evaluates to 0.13 nm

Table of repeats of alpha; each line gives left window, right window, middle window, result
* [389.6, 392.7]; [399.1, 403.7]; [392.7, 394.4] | 0.318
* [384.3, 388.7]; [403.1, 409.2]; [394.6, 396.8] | 0.197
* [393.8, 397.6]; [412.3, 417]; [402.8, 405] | -0.339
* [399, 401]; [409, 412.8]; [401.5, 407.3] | -0.432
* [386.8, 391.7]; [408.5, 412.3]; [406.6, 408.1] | -0.148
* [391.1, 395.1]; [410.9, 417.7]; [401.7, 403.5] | -0.093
